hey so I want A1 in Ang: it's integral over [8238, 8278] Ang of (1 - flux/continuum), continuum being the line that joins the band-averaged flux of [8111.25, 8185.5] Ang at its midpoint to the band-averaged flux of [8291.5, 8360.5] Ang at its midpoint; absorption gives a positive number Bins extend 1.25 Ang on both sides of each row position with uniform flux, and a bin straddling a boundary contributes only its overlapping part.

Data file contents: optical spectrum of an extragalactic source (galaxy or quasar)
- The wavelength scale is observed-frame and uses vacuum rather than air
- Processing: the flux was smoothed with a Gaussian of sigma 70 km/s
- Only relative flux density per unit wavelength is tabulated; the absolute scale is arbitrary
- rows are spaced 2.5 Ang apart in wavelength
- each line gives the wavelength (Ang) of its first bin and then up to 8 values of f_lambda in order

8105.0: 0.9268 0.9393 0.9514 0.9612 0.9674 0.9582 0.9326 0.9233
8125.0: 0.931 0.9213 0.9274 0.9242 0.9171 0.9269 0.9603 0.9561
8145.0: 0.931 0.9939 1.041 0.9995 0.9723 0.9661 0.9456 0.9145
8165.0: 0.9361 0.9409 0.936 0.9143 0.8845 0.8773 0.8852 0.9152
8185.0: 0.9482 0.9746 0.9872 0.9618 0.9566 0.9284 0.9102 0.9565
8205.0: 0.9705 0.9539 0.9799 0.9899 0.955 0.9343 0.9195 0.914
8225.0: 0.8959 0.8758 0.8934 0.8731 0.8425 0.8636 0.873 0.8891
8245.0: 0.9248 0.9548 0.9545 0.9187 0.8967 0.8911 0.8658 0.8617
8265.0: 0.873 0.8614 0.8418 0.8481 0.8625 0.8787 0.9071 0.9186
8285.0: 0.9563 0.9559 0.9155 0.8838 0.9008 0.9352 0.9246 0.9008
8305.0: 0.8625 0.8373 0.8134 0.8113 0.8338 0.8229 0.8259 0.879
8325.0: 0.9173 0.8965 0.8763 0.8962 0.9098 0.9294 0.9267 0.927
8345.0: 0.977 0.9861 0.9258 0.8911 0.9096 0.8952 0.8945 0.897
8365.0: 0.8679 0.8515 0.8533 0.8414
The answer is 1.05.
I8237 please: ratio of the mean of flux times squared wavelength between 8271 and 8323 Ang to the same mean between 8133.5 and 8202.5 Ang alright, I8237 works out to 0.96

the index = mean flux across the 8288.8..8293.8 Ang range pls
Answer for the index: 0.9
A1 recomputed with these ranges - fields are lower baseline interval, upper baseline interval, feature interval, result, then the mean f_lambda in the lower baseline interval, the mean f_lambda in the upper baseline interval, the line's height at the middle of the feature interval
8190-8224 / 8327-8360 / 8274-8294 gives 0.5 Ang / 0.95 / 0.919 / 0.932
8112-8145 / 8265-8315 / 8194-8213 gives -0.9 Ang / 0.938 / 0.883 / 0.913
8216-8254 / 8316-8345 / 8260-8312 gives 0.7 Ang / 0.902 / 0.895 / 0.898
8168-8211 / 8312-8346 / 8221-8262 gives 1.1 Ang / 0.937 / 0.889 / 0.919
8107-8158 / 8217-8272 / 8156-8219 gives -1.3 Ang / 0.952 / 0.891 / 0.922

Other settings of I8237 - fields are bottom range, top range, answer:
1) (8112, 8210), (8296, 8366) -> 0.98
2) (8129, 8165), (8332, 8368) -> 1.01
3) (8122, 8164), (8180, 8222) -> 1.01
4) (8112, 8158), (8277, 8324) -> 0.96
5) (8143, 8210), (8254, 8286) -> 0.95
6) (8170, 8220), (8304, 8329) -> 0.93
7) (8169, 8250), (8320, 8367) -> 1.02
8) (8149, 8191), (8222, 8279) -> 0.96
